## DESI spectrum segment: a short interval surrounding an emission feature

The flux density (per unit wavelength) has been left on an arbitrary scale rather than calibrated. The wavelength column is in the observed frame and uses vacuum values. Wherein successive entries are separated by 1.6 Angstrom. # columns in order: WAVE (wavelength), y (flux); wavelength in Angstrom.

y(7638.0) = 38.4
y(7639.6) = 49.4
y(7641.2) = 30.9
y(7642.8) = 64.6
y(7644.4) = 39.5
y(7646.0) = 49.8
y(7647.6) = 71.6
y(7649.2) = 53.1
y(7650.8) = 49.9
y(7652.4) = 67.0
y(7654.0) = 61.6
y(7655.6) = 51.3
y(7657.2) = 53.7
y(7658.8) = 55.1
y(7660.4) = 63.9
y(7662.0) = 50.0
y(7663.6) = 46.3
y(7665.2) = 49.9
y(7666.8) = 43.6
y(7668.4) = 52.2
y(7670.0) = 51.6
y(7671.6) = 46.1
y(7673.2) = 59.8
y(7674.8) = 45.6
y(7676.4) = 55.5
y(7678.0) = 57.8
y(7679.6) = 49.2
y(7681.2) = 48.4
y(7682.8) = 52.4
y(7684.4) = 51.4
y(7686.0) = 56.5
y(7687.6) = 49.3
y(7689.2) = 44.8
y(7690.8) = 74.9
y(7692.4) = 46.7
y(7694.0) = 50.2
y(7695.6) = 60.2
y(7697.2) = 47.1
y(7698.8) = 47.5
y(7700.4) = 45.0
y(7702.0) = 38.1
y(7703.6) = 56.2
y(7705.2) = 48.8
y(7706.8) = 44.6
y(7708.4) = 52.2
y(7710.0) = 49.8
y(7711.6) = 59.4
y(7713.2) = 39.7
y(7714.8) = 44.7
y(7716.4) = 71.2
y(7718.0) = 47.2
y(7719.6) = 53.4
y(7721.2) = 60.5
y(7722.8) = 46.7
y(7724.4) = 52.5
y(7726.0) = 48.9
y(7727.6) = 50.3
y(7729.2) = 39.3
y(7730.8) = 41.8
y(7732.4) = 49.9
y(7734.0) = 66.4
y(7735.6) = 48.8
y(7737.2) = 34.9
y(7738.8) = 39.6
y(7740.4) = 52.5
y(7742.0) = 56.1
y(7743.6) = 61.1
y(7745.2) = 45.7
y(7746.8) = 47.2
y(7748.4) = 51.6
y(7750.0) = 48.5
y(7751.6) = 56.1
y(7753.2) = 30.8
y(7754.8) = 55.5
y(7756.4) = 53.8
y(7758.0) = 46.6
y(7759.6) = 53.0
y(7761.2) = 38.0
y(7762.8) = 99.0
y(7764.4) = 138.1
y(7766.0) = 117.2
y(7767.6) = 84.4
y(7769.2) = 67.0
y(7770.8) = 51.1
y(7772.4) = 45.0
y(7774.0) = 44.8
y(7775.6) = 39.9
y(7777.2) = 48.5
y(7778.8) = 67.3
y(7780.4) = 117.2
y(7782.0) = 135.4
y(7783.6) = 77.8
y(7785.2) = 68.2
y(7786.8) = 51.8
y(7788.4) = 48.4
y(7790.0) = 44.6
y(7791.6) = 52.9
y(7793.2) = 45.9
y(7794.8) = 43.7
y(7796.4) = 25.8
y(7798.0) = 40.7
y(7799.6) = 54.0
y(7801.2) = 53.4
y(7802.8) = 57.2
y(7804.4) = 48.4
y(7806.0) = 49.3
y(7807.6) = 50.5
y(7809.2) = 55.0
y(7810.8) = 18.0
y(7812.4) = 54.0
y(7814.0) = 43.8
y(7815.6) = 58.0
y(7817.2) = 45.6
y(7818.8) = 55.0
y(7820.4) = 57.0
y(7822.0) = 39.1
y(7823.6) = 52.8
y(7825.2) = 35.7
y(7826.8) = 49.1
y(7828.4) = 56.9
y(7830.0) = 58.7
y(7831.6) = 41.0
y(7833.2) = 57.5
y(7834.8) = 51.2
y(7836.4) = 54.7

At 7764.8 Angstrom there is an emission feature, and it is [S II]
